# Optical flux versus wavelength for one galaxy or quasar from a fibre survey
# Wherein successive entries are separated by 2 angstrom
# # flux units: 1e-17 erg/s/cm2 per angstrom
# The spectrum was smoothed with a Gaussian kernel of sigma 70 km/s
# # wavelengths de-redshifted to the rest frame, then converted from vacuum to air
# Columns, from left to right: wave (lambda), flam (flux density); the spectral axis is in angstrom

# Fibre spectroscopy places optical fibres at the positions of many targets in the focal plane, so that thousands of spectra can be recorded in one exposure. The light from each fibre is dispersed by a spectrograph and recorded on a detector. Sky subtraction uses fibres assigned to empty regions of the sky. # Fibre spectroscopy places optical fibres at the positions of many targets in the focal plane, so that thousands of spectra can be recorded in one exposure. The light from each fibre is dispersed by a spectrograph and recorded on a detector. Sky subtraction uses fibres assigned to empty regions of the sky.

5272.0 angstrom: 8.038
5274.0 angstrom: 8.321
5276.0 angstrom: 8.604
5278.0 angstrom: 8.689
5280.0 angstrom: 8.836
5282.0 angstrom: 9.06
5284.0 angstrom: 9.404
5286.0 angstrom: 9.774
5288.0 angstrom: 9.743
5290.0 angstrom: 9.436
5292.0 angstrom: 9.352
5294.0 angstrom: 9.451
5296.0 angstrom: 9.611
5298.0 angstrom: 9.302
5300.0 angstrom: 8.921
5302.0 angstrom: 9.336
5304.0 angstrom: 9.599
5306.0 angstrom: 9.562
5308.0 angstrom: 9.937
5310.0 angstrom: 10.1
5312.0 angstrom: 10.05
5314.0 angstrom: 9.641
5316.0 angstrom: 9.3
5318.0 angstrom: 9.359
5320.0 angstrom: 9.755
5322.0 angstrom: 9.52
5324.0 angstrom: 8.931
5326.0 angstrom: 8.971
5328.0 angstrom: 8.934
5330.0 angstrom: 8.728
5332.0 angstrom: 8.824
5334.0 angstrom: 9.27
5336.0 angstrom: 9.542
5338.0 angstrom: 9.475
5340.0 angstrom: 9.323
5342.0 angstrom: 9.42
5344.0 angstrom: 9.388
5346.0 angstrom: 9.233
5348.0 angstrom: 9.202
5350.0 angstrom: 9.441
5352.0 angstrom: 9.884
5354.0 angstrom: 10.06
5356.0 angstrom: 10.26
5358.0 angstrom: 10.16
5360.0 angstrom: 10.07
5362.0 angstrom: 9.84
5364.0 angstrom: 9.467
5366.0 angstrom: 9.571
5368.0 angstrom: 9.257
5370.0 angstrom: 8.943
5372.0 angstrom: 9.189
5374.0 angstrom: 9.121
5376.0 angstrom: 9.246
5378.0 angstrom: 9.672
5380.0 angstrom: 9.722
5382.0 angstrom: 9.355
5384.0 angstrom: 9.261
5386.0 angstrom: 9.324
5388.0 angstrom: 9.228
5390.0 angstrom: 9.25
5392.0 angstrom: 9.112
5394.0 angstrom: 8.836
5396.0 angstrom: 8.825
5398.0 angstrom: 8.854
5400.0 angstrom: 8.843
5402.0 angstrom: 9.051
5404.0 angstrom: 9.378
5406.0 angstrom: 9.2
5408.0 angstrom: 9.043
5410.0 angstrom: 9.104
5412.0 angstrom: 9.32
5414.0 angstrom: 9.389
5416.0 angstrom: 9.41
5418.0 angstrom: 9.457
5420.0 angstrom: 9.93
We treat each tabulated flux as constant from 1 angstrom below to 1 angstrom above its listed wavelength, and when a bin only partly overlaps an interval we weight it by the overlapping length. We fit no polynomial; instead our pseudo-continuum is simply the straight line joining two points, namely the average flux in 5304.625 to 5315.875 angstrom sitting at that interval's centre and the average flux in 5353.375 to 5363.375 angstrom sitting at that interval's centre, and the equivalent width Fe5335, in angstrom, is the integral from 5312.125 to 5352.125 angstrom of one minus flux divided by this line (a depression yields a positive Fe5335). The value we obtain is 2.5 angstrom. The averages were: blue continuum 9.81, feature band 9.31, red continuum 10.1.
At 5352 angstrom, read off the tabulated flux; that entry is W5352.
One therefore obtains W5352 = 9.884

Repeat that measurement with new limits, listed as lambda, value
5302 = 9.336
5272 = 8.038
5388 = 9.228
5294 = 9.451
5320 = 9.755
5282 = 9.06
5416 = 9.41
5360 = 10.07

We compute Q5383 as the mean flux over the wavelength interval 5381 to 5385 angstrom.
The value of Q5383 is 9.31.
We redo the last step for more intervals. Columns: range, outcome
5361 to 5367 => 9.63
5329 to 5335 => 8.94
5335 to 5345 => 9.43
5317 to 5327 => 9.31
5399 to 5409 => 9.1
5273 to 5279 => 8.54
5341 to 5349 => 9.31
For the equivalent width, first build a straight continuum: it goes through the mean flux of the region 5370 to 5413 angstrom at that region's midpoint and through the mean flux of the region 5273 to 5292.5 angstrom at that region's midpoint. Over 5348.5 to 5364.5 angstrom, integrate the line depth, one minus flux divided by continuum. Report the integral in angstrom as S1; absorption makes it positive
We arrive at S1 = -1.3 angstrom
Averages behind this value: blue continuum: 9.12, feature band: 9.89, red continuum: 9.18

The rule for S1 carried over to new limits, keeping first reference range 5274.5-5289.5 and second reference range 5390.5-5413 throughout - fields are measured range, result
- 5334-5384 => -2.4 angstrom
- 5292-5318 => -1.2 angstrom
